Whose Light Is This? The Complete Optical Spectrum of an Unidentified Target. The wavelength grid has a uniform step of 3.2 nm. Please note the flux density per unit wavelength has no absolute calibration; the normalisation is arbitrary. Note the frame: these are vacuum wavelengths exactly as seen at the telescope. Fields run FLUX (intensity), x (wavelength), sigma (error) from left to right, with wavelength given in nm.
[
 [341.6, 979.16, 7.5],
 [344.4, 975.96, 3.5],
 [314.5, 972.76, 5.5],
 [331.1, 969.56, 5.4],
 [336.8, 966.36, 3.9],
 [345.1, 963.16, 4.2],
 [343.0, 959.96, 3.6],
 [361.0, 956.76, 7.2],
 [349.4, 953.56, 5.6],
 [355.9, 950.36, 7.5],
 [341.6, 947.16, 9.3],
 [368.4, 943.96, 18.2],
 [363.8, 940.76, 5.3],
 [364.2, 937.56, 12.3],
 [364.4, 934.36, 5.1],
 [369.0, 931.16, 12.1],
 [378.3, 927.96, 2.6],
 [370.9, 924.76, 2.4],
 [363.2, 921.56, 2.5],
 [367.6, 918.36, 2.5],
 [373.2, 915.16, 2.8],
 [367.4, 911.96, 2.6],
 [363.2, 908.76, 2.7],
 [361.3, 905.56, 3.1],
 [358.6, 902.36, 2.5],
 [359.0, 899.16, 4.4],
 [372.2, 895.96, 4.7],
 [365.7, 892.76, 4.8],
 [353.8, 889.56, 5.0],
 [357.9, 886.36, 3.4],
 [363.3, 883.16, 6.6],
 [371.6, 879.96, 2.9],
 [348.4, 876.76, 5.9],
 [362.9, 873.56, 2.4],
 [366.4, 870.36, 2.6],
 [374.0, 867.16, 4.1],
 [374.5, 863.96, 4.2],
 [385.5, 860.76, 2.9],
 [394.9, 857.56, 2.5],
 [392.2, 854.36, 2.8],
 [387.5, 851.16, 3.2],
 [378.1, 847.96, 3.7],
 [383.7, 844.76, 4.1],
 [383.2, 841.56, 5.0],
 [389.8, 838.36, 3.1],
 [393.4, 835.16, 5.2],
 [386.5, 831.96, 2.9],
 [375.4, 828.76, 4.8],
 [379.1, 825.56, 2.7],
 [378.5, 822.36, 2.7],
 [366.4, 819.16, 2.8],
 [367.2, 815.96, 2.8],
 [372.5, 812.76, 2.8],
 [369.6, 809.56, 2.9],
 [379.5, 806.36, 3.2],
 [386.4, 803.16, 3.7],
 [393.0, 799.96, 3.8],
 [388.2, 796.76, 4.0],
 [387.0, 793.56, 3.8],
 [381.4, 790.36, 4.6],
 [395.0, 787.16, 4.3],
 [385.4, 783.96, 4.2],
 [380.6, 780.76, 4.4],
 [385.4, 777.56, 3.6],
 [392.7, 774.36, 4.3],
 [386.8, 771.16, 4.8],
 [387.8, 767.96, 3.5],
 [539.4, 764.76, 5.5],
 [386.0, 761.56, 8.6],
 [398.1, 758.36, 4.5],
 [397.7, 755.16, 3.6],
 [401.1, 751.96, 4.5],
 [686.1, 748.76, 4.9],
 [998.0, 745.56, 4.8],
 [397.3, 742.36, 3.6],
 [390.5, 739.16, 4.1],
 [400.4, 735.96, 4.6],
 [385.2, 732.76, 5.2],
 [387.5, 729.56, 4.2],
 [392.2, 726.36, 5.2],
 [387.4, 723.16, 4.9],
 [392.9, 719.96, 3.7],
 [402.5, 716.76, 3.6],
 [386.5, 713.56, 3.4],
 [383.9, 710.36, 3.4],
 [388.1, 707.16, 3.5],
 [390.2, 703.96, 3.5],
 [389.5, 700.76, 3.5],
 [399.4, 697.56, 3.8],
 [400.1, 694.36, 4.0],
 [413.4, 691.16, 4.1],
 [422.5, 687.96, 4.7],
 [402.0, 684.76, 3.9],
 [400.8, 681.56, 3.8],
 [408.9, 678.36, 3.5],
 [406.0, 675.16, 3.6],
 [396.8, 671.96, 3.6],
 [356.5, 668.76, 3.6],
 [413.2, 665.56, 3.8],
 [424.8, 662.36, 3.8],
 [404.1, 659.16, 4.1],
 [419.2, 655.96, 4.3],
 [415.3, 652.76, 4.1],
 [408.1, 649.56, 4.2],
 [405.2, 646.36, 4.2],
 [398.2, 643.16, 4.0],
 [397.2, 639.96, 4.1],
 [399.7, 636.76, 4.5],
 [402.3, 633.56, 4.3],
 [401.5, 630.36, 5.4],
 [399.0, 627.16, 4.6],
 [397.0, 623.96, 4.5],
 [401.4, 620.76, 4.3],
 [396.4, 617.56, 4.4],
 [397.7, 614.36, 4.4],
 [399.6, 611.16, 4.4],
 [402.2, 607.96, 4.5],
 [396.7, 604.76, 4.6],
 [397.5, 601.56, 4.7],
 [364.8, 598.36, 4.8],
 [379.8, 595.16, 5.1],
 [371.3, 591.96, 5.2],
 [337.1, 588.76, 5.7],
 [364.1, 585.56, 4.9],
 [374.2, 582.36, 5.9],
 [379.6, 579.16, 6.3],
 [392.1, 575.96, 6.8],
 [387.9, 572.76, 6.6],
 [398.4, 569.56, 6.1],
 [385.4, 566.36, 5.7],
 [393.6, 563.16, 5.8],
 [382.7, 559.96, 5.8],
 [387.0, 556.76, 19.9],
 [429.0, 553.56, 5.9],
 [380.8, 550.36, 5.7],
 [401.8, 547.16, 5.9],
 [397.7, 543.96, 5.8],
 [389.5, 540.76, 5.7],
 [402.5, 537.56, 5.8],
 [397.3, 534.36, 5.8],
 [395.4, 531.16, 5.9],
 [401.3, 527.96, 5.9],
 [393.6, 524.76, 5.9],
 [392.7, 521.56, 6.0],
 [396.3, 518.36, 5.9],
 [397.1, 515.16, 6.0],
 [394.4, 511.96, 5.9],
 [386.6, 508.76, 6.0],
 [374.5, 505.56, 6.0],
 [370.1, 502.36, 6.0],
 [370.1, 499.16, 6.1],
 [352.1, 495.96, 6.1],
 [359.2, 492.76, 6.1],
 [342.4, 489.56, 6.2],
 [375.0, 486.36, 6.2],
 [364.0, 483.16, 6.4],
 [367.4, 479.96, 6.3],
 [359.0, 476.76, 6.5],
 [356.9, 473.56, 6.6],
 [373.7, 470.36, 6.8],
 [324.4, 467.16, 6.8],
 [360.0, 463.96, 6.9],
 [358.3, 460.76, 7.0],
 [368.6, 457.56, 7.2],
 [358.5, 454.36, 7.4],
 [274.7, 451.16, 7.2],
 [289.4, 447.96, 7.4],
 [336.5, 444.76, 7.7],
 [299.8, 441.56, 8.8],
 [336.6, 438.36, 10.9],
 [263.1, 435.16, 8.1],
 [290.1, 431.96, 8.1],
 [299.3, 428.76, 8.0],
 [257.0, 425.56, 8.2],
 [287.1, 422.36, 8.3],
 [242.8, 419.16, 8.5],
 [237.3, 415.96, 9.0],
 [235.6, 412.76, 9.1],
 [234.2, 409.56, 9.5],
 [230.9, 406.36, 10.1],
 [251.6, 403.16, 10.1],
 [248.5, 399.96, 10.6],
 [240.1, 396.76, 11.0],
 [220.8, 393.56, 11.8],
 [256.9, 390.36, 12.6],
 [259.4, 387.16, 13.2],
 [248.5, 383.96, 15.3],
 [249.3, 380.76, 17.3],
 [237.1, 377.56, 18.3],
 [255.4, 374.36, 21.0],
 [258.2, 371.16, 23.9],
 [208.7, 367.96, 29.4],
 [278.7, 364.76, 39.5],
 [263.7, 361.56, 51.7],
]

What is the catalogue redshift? 0.137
